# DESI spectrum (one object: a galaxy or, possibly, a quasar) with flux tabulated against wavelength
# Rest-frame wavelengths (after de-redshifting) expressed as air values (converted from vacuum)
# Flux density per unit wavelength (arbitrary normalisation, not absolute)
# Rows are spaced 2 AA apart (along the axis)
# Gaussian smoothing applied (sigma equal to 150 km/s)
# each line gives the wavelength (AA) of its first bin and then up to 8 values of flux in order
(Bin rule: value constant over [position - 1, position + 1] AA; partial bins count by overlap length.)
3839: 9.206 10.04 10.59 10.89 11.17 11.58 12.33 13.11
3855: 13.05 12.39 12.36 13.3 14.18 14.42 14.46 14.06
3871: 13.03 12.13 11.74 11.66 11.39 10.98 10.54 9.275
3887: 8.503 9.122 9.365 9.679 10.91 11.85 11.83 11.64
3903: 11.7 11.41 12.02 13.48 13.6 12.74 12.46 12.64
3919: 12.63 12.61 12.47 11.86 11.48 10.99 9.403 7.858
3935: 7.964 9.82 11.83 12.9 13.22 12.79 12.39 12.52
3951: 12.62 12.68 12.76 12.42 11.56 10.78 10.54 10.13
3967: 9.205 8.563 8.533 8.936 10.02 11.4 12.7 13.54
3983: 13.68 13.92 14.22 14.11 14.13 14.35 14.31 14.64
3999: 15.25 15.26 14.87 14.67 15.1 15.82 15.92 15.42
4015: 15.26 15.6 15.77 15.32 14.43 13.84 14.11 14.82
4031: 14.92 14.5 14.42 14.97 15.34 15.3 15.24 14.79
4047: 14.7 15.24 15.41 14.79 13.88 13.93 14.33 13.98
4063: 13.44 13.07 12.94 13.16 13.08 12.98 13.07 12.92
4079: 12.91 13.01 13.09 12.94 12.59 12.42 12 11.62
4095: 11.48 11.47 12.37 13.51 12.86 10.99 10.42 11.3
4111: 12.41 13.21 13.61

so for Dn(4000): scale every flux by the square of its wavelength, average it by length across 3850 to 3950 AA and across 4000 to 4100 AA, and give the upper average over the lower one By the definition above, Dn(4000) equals 1.3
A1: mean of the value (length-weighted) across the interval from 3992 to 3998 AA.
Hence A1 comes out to 14.4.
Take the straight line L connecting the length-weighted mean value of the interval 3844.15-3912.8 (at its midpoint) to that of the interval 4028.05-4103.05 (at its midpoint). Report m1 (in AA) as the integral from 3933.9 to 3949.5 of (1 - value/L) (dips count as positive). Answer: 1.1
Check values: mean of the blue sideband 11.9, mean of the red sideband 13.6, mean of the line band 11.6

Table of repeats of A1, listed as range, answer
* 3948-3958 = 12.6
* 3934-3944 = 11.1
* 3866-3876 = 13.1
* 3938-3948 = 12.6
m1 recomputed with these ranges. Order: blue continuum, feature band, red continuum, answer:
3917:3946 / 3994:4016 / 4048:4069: -3.81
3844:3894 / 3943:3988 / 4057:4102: 2.24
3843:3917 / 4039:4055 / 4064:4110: -3.47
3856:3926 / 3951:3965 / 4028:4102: 0.97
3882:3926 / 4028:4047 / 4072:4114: -4.41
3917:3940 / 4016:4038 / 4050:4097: -4.21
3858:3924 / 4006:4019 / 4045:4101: -2.76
